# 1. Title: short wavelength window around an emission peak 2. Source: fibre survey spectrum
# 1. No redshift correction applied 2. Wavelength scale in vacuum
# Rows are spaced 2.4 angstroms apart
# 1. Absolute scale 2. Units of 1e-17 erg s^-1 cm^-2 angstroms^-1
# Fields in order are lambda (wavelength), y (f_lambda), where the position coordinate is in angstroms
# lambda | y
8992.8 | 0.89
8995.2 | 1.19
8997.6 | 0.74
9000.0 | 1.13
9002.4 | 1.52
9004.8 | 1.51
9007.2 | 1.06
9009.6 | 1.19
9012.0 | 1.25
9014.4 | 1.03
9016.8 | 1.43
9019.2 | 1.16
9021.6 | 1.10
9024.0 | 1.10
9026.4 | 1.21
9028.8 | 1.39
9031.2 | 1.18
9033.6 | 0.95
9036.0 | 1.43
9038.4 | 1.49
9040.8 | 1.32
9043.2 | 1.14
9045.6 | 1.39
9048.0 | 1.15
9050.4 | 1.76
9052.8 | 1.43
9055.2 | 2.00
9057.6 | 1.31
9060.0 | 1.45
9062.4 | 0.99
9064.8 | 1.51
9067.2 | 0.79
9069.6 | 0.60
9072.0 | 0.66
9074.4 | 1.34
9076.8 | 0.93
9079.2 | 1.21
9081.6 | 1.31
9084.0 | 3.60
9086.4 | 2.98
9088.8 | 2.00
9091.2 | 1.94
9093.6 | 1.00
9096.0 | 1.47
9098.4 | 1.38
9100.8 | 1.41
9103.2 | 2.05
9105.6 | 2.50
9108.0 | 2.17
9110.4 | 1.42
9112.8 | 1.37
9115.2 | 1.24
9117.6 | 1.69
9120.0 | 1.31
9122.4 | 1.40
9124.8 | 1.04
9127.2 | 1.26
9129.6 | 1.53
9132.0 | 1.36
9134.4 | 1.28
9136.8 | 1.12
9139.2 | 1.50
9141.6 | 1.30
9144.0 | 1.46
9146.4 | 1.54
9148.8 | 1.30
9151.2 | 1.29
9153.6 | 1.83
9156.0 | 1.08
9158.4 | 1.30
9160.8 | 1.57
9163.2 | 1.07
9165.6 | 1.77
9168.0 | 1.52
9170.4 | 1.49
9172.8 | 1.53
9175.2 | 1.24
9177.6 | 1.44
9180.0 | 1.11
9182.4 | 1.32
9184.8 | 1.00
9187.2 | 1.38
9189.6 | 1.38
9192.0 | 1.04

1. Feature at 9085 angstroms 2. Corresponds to [S II]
